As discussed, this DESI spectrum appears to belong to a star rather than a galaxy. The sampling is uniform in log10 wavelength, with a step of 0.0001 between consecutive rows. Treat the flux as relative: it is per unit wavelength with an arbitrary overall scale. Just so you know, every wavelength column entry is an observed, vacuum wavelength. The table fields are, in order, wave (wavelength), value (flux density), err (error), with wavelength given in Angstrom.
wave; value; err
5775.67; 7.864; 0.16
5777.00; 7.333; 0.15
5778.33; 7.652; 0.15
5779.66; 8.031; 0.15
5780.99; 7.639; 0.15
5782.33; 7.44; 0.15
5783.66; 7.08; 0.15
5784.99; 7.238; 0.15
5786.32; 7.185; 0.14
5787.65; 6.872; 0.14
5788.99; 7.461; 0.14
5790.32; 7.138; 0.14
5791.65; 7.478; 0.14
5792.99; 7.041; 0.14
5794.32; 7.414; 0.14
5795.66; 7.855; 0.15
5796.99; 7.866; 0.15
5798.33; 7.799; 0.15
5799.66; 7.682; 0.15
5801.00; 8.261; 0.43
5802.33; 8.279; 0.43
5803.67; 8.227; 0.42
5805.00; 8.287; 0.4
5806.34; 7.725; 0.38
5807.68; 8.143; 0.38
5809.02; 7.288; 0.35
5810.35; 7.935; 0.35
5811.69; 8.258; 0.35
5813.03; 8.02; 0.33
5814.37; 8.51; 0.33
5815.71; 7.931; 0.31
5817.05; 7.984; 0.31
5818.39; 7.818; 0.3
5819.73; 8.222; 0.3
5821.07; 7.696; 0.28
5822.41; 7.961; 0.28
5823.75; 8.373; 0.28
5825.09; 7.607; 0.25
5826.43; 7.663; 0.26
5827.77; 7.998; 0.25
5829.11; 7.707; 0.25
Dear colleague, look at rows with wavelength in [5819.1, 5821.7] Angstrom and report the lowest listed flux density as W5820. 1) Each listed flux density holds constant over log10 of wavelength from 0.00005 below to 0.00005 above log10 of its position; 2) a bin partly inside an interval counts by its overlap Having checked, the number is 7.696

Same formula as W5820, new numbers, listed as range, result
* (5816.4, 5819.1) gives 7.818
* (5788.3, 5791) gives 7.138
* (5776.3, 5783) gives 7.333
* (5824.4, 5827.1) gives 7.607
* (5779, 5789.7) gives 6.872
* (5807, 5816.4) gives 7.288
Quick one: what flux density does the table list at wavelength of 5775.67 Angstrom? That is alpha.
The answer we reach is 7.864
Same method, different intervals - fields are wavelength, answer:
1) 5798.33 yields 7.799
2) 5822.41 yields 7.961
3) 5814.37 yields 8.51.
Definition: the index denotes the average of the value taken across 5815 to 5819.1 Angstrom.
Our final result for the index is 7.92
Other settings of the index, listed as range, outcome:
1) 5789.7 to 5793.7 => 7.22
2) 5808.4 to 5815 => 8.01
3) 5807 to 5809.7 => 7.72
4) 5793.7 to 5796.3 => 7.62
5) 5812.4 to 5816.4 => 8.15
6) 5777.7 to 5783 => 7.68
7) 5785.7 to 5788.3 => 7.03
